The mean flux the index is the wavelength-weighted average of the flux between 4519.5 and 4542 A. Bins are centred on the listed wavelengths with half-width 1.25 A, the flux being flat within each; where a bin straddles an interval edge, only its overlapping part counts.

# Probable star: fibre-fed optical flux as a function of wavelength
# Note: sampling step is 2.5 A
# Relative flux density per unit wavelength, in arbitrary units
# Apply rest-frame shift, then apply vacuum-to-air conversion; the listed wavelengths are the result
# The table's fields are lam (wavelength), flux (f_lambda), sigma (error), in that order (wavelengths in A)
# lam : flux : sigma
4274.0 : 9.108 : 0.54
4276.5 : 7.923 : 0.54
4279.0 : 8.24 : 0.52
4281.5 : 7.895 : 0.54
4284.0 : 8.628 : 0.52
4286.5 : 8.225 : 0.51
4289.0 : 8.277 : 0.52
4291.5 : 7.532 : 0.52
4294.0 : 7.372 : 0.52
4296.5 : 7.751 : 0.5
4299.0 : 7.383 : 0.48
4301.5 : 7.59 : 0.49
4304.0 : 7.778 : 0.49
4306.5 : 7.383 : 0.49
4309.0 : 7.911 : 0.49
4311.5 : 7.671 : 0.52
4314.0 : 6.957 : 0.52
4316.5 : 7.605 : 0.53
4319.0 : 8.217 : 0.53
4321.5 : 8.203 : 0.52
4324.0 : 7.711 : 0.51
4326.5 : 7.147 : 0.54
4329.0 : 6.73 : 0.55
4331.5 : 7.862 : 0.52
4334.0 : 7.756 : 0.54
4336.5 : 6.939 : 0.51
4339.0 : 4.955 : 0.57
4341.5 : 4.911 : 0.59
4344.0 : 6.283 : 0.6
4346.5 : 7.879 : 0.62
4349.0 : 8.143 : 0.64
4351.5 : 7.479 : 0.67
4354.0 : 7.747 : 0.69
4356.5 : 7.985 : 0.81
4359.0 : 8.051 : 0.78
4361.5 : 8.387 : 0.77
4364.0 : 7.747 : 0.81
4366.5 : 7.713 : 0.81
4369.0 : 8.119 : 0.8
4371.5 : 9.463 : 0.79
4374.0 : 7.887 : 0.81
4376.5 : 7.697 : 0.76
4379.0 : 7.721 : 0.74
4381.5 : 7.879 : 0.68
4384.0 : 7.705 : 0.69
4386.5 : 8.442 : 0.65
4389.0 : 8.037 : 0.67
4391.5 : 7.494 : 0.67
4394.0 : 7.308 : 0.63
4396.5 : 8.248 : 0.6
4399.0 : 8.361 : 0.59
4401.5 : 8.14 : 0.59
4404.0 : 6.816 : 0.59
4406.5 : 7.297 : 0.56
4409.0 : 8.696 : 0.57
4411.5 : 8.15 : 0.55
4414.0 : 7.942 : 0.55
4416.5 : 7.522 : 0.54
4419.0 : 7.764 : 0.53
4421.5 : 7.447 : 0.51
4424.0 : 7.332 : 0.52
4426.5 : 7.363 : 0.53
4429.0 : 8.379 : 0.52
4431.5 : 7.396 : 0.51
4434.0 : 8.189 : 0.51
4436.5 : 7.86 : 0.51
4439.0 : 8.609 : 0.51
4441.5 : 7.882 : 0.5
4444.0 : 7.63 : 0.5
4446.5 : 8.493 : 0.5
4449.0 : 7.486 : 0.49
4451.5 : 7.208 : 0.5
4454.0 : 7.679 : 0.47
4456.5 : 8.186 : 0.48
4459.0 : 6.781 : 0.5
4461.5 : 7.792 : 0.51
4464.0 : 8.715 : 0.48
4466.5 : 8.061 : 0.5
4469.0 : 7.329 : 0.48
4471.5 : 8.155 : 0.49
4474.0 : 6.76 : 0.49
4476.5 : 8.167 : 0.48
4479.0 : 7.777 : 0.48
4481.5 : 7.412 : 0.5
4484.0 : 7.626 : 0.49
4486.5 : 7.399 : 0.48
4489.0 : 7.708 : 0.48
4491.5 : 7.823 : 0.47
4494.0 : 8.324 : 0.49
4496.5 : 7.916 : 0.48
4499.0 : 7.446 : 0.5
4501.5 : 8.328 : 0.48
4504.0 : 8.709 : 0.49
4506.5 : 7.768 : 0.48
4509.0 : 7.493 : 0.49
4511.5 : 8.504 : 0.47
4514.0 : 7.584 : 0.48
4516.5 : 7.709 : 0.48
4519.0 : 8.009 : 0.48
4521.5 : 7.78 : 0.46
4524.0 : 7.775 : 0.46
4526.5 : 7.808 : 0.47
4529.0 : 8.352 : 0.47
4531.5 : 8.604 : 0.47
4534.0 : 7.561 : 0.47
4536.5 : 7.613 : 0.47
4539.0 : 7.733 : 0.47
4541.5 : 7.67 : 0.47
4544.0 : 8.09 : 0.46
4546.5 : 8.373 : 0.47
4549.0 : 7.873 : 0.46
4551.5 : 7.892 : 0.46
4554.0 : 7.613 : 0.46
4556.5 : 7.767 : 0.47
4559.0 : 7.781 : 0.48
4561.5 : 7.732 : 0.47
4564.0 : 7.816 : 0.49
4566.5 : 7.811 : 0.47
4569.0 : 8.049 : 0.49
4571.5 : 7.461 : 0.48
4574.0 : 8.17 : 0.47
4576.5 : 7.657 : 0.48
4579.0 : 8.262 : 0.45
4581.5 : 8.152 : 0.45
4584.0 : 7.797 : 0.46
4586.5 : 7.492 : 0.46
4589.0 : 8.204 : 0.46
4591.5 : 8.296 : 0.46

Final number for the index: 7.89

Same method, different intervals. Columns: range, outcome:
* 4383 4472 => 7.83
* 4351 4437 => 7.88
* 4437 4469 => 7.86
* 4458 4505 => 7.8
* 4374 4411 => 7.85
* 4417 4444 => 7.8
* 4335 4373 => 7.46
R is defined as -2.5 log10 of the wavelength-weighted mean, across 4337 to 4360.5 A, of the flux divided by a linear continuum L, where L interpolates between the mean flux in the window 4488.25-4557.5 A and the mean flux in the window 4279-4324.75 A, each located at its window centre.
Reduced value 0.11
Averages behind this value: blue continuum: 7.8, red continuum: 7.92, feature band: 7.06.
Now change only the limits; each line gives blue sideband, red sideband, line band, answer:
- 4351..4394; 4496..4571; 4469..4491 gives 0.04 mag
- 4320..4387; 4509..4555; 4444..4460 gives 0.01 mag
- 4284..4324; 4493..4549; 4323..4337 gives 0.06 mag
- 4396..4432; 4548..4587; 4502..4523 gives -0.02 mag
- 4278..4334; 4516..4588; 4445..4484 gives 0.01 mag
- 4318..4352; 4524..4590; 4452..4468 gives -0.04 mag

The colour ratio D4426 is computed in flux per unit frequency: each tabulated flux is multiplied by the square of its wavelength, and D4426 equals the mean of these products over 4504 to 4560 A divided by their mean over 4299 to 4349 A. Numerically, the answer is 1.20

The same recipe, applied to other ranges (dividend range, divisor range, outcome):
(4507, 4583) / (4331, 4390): 1.13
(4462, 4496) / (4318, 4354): 1.16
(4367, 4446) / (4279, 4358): 1.10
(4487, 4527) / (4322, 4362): 1.18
